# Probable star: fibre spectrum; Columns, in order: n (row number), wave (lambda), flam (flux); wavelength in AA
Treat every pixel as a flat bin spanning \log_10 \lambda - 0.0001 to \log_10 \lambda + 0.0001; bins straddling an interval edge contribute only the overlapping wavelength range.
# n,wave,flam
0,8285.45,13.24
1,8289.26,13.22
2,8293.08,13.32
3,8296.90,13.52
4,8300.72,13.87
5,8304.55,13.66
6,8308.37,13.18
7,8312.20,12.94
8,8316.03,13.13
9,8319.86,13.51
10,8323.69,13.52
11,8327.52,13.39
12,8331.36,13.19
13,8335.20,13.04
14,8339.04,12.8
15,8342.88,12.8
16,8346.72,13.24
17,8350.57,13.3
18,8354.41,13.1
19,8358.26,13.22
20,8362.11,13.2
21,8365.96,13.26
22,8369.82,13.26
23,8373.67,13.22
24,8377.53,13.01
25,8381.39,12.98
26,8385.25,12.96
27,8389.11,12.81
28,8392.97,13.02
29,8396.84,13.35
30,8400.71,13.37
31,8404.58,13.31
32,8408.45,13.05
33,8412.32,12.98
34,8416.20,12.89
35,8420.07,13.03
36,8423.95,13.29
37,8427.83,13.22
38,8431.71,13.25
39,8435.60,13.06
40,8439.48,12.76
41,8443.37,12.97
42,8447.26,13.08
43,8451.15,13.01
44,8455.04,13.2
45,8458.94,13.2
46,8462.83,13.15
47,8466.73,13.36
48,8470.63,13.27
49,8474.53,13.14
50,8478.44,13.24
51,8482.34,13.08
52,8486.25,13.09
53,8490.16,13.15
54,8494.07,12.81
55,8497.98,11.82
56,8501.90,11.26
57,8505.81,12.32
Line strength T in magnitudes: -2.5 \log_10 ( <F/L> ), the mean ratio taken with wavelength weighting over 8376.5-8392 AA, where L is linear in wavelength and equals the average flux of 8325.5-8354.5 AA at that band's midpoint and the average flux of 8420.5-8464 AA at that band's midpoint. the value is 0.01 mag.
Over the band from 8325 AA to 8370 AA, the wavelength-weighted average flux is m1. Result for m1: 13.1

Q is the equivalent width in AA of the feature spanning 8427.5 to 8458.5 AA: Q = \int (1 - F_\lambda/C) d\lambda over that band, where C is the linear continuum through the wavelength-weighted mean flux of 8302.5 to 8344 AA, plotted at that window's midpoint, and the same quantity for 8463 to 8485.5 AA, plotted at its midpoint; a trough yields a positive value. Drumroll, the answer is 0.3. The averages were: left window 13.2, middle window 13.1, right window 13.2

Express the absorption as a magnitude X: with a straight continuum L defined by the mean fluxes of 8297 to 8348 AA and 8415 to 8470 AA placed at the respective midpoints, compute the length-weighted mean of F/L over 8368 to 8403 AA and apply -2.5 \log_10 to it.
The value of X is 0.01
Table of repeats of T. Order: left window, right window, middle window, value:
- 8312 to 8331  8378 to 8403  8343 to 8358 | 0.00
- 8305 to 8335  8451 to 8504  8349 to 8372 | 0.00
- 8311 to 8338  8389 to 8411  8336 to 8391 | 0.01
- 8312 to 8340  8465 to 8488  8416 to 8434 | 0.00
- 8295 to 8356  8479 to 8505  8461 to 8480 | -0.05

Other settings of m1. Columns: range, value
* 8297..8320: 13.4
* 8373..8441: 13.1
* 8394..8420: 13.1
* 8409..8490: 13.1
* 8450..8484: 13.2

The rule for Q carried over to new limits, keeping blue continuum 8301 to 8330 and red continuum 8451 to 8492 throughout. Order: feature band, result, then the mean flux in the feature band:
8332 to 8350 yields 0.43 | 13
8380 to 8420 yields 0.57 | 13.1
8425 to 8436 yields 0.02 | 13.2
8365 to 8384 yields 0.23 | 13.1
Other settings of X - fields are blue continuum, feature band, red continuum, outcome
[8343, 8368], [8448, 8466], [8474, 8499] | -0.01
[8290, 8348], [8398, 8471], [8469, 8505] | -0.02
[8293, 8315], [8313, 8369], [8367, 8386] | 0.01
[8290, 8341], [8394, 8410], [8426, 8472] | -0.01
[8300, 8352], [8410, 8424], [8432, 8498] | 0.01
